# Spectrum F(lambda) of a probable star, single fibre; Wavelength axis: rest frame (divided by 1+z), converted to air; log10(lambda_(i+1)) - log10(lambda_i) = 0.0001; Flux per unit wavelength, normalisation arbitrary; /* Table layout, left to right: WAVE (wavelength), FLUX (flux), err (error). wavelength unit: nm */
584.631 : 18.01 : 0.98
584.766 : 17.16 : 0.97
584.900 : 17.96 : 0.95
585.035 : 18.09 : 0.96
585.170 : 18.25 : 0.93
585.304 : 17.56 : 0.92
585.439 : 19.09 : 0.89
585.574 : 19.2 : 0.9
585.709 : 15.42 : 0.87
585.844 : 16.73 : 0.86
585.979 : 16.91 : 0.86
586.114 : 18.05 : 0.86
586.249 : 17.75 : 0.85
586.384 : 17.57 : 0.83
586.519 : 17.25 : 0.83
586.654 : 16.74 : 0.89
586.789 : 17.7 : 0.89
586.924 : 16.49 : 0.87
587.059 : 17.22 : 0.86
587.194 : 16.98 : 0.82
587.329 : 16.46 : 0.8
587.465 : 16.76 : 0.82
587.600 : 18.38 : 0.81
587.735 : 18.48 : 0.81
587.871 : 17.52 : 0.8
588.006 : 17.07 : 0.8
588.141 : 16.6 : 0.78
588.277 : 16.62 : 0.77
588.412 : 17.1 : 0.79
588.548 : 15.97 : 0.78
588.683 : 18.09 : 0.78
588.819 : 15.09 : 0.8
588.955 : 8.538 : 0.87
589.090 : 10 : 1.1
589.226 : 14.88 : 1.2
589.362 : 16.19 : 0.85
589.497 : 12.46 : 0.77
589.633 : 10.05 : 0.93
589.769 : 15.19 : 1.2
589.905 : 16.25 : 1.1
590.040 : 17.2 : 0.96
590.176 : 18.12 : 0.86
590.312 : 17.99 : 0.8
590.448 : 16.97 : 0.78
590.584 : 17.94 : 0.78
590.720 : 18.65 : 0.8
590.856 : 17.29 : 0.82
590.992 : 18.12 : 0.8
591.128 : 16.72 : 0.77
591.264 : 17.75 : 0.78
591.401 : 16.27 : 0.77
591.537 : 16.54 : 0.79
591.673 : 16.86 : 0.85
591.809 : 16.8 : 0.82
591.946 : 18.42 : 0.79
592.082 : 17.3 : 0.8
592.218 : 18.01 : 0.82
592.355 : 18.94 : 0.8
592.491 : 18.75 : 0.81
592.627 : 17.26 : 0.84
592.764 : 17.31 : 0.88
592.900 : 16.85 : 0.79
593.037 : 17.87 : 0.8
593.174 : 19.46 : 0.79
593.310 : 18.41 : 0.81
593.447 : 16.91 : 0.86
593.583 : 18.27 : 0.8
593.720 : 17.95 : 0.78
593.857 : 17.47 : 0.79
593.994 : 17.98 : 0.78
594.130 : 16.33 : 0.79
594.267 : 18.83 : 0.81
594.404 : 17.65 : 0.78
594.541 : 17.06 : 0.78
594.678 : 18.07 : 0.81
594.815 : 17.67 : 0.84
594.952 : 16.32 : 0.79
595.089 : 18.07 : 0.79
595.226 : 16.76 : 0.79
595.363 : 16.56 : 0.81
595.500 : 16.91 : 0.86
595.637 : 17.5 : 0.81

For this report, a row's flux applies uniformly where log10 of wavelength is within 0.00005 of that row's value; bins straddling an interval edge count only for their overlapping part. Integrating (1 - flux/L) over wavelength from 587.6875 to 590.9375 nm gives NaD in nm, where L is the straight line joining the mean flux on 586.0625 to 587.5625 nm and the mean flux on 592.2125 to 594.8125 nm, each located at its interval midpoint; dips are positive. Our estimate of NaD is 0.30 nm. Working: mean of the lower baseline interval 17.2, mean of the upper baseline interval 17.9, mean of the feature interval 15.8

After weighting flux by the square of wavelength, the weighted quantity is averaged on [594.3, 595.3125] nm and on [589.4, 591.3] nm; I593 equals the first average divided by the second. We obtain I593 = 1.1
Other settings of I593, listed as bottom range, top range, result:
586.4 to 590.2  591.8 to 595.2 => 1.14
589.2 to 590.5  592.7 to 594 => 1.16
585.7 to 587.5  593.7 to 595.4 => 1.05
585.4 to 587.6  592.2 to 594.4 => 1.06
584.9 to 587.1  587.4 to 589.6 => 0.89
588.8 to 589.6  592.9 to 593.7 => 1.45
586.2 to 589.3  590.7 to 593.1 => 1.09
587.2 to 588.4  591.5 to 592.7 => 1.04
